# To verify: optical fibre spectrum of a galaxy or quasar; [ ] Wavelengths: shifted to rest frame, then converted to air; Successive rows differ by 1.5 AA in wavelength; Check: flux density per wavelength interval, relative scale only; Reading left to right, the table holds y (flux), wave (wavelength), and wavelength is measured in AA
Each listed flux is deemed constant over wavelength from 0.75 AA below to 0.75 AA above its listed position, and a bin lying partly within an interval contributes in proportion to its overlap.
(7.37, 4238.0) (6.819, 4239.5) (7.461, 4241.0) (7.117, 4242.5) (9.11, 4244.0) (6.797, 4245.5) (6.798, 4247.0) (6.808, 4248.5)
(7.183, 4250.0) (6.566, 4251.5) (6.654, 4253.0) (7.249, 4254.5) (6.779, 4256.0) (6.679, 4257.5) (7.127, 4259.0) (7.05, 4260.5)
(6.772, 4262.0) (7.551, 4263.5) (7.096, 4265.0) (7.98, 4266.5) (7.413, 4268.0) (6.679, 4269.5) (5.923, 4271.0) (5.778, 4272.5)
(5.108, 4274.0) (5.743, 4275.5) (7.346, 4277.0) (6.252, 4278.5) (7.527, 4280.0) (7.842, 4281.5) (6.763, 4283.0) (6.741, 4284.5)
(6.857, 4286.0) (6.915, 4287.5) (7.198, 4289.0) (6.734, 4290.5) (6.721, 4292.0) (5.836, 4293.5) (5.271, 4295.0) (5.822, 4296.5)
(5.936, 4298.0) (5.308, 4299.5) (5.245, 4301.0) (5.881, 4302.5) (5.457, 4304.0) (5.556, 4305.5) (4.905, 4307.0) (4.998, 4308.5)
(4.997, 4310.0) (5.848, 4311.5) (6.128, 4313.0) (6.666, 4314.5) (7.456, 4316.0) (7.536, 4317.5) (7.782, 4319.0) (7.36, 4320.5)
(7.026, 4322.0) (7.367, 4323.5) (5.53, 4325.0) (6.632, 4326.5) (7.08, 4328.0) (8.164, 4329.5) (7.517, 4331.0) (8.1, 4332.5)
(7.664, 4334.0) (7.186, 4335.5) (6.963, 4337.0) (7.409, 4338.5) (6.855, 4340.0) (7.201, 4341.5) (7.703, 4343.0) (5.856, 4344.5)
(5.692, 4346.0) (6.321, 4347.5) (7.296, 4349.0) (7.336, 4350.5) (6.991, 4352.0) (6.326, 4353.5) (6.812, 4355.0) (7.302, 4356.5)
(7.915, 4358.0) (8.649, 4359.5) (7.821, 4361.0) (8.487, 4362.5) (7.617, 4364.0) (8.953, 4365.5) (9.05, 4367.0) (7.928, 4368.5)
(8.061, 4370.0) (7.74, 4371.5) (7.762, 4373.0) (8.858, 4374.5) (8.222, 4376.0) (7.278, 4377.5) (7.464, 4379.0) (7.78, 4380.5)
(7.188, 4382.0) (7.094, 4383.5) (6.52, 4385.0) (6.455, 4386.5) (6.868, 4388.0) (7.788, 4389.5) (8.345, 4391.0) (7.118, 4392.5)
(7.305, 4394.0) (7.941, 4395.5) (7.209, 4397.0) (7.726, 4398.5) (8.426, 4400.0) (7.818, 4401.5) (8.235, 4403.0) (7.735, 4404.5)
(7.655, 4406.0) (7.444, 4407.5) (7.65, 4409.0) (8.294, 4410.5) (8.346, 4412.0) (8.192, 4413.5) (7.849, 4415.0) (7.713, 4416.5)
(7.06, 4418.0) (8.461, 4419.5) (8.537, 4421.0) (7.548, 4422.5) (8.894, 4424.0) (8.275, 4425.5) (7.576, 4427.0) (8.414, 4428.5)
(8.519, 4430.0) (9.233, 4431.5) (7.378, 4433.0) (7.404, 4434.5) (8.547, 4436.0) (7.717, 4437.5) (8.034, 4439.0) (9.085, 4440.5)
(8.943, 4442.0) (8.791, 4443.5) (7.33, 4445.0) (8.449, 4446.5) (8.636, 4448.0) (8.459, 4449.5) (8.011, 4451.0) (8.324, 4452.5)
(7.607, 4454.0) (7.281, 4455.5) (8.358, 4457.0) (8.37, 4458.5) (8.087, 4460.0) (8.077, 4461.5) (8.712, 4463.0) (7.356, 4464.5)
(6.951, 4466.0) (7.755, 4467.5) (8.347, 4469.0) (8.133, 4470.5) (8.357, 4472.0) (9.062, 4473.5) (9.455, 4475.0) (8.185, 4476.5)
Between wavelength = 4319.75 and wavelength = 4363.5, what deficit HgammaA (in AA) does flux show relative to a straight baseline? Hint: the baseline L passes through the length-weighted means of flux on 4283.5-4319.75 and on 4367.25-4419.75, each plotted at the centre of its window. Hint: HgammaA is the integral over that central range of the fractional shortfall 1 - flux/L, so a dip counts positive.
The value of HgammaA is -2.3 AA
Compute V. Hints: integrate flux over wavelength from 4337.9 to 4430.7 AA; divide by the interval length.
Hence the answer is 7.66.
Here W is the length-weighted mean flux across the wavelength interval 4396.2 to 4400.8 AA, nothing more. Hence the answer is 7.79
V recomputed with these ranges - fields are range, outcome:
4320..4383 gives 7.44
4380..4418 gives 7.62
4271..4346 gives 6.55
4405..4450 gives 8.14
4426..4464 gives 8.21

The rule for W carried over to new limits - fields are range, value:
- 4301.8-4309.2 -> 5.36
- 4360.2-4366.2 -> 8.22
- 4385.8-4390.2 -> 7.04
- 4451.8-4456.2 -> 7.74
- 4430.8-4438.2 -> 8.05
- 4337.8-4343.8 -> 7.28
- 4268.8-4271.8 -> 6.29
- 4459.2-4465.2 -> 8.07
